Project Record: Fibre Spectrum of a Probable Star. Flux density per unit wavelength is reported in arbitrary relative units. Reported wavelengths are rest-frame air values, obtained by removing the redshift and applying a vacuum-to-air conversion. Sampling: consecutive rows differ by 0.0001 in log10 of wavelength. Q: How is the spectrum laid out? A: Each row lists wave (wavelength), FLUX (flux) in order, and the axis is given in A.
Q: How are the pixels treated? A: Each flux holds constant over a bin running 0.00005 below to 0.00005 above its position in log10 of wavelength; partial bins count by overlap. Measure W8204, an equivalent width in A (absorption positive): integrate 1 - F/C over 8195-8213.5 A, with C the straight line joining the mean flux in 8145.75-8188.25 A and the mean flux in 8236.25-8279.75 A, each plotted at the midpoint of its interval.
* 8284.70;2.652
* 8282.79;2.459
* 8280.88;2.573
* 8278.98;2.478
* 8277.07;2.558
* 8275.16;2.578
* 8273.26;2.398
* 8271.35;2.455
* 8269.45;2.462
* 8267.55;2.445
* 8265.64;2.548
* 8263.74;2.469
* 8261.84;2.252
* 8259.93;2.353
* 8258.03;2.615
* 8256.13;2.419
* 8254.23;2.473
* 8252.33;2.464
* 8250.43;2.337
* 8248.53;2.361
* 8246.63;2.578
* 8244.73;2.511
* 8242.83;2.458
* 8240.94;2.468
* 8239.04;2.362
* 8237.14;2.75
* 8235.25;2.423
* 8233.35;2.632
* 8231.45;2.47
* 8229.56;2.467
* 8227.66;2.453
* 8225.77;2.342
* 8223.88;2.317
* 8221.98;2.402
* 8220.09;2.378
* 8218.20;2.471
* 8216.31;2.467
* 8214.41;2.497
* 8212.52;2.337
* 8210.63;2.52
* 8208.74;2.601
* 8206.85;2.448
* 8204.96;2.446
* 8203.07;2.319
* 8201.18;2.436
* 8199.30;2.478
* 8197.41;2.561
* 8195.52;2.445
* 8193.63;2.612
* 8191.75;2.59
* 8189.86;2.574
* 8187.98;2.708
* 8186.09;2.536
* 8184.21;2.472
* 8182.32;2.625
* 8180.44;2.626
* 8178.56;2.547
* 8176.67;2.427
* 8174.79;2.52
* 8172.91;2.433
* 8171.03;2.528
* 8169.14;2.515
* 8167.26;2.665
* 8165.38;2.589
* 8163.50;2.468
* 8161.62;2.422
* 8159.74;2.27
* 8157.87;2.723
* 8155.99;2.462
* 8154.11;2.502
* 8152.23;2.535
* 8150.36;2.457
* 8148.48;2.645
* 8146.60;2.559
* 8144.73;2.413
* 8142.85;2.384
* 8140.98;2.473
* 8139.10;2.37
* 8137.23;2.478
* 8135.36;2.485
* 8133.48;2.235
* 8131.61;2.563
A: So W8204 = 0.3 A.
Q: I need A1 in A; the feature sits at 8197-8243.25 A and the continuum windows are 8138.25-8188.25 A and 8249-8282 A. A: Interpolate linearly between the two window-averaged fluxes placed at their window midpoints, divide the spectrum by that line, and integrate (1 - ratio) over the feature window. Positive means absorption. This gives 0.46 A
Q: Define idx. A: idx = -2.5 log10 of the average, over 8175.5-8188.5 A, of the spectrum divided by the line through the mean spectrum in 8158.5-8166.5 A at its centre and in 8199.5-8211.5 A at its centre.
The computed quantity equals -0.04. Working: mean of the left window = 2.46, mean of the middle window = 2.56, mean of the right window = 2.46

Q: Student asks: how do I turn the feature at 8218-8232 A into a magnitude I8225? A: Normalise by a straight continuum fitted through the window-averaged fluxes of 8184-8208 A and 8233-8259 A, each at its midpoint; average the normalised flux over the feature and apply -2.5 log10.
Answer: 0.04 mag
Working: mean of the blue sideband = 2.51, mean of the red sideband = 2.49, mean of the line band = 2.41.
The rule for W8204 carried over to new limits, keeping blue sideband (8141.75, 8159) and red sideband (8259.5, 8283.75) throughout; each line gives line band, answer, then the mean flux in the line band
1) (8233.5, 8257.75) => 0.0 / 2.48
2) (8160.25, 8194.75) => -0.5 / 2.54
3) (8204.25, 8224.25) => 0.3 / 2.45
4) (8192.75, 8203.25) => 0.0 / 2.49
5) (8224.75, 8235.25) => 0.1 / 2.47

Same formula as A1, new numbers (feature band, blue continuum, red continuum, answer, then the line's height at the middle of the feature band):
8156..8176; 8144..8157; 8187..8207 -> 0.03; 2.51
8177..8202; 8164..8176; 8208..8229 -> -0.57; 2.49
